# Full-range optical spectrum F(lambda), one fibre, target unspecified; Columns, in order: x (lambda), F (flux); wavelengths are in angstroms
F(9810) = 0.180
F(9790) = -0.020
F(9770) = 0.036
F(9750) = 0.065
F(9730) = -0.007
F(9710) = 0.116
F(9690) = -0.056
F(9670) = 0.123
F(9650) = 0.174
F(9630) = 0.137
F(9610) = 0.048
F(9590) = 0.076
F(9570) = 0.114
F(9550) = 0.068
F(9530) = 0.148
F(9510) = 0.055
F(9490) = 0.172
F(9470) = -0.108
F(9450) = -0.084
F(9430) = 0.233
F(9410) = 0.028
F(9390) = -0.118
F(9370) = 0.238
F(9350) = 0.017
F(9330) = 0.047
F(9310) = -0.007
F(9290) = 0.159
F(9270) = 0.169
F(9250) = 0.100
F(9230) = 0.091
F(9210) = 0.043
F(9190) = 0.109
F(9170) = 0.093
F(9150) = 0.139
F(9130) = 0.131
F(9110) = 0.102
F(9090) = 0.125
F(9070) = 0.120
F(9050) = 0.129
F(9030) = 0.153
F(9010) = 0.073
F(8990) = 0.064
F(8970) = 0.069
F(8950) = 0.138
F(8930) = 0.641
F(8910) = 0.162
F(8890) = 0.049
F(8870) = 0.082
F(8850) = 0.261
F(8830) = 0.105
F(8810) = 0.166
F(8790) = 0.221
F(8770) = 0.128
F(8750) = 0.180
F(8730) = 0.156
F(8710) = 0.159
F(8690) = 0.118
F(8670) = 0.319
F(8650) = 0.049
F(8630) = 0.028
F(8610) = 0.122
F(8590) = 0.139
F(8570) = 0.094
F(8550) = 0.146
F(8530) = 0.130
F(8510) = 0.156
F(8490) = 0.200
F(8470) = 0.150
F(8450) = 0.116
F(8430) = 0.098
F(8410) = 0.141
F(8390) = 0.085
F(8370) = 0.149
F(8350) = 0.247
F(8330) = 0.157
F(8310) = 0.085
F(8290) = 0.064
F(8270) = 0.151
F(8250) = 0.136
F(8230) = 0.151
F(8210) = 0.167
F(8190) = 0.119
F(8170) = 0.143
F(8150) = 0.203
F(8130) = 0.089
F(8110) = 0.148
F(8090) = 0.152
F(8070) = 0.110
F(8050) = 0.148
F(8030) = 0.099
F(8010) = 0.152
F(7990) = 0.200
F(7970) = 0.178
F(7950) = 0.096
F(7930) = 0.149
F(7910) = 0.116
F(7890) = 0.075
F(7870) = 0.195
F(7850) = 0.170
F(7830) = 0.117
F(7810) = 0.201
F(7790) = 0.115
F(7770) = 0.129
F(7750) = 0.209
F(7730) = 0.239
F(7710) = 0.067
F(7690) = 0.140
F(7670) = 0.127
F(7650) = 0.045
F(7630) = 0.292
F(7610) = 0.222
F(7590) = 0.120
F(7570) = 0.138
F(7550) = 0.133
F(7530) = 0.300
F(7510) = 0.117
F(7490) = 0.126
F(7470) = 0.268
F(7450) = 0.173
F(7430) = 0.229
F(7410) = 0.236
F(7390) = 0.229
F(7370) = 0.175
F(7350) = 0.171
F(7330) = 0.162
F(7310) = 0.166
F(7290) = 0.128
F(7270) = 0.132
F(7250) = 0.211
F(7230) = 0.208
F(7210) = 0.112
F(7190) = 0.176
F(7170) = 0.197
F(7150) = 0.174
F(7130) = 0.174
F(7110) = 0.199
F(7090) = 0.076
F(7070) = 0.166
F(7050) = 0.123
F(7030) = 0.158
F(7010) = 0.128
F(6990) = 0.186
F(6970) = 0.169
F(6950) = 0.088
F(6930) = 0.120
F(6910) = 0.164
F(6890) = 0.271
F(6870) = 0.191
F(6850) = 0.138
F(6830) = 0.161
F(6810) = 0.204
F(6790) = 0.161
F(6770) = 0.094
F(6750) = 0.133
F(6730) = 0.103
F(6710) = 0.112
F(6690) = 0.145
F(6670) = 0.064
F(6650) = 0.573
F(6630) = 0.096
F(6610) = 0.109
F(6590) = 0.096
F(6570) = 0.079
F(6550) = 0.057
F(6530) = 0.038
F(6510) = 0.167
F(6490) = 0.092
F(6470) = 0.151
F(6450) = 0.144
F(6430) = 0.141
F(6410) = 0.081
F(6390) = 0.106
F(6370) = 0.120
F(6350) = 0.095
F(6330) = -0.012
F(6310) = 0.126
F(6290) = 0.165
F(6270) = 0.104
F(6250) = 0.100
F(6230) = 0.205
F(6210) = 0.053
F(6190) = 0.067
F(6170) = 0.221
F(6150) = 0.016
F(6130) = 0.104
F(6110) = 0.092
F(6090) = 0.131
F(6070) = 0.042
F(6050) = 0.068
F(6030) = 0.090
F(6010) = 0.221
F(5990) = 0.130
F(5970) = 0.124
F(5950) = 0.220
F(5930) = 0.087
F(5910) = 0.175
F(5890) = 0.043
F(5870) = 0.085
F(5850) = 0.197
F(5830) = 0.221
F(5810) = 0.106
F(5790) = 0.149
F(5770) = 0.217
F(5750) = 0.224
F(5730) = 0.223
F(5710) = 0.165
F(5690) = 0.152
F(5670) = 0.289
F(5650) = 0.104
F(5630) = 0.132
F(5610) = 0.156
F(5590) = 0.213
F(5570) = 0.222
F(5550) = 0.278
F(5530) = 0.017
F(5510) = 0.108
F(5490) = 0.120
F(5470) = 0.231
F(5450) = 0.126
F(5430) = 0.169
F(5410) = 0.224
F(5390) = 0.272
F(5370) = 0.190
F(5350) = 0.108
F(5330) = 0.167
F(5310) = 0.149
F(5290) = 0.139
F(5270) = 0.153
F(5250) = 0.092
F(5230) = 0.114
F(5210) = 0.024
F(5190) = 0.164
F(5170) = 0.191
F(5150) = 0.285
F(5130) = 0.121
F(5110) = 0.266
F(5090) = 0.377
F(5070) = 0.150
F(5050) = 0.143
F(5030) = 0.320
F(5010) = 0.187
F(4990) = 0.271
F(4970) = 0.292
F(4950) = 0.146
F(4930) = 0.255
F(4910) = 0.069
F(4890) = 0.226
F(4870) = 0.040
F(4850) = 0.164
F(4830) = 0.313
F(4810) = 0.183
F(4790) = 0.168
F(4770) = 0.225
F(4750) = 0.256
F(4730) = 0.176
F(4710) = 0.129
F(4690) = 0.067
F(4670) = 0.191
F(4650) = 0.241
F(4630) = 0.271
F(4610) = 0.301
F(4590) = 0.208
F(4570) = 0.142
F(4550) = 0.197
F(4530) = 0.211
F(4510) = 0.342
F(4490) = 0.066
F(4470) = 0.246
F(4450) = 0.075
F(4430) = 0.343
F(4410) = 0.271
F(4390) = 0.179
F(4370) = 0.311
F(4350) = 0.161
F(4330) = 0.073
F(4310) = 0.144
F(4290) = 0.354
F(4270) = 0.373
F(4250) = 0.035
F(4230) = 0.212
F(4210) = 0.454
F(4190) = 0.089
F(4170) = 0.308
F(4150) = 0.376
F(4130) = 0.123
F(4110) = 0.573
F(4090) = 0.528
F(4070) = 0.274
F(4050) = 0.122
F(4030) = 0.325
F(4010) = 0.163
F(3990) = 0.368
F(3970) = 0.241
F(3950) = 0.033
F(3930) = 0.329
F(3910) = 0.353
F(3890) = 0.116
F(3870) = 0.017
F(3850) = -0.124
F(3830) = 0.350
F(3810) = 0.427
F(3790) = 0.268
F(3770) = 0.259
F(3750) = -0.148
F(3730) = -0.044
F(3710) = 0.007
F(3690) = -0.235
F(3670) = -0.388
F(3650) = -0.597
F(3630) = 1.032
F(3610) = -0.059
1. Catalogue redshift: 0.78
